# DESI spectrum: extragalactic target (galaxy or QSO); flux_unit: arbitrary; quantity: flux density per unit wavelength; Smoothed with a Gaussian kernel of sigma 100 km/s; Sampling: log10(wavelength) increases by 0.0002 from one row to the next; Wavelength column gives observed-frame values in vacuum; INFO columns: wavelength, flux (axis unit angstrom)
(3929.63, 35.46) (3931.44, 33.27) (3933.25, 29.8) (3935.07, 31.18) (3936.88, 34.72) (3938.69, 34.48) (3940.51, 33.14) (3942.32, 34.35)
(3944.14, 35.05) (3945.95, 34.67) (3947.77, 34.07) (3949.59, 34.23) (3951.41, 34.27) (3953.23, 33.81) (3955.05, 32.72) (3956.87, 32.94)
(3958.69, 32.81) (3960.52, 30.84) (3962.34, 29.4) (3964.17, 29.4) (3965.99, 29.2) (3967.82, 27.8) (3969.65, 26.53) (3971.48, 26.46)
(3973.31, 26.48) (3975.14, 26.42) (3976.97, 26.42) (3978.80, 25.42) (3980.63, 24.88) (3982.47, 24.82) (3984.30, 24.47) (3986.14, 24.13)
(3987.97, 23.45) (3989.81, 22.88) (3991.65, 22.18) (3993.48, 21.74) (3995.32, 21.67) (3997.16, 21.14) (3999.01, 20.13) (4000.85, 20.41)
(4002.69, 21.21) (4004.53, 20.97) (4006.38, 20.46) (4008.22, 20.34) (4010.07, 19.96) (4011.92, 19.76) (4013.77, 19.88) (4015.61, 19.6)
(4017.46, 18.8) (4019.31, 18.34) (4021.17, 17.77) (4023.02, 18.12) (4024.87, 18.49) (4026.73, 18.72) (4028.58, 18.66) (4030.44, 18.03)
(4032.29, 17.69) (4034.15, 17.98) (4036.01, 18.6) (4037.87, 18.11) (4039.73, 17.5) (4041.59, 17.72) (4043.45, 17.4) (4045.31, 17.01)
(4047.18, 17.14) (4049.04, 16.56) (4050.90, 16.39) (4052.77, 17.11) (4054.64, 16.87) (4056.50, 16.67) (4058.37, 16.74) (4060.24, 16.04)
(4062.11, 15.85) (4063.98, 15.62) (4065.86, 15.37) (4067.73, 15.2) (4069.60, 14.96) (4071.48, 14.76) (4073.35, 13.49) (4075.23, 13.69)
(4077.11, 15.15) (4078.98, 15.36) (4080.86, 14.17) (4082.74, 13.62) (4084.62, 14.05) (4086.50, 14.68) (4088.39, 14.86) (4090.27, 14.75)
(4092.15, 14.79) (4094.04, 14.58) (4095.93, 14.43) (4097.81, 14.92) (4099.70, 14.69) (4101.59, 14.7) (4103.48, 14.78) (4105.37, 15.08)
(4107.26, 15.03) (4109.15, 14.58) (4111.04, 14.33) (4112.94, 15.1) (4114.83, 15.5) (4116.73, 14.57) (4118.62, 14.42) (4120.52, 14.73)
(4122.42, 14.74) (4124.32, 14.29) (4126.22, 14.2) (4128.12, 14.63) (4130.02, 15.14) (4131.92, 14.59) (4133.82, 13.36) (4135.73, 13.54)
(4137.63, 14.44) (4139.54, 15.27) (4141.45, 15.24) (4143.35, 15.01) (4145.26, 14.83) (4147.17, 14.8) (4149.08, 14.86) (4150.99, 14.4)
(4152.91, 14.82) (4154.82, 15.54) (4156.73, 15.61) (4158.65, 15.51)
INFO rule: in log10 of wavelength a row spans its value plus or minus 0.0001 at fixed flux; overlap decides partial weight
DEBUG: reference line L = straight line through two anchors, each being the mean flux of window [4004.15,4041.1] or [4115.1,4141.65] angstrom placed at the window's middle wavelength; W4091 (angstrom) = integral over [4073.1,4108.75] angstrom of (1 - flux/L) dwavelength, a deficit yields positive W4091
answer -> 3.19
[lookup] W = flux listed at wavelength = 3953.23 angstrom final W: 33.81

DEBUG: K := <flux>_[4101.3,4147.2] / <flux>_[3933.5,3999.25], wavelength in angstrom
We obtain 0.5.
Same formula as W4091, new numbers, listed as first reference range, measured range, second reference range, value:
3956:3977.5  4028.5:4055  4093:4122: 4.7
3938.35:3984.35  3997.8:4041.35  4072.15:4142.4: 8.9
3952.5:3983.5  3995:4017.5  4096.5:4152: 4.3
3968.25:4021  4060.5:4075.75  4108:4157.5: 2.8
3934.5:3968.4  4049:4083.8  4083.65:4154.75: 8.4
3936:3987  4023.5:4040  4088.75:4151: 3.6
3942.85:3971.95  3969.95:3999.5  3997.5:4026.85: 1.9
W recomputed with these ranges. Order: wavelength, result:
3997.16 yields 21.14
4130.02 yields 15.14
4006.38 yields 20.46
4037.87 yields 18.11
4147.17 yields 14.8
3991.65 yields 22.18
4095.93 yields 14.43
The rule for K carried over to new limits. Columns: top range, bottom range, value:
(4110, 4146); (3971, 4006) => 0.63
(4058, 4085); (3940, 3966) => 0.45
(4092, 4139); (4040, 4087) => 0.93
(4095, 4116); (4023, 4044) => 0.82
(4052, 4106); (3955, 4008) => 0.60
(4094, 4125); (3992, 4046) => 0.77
